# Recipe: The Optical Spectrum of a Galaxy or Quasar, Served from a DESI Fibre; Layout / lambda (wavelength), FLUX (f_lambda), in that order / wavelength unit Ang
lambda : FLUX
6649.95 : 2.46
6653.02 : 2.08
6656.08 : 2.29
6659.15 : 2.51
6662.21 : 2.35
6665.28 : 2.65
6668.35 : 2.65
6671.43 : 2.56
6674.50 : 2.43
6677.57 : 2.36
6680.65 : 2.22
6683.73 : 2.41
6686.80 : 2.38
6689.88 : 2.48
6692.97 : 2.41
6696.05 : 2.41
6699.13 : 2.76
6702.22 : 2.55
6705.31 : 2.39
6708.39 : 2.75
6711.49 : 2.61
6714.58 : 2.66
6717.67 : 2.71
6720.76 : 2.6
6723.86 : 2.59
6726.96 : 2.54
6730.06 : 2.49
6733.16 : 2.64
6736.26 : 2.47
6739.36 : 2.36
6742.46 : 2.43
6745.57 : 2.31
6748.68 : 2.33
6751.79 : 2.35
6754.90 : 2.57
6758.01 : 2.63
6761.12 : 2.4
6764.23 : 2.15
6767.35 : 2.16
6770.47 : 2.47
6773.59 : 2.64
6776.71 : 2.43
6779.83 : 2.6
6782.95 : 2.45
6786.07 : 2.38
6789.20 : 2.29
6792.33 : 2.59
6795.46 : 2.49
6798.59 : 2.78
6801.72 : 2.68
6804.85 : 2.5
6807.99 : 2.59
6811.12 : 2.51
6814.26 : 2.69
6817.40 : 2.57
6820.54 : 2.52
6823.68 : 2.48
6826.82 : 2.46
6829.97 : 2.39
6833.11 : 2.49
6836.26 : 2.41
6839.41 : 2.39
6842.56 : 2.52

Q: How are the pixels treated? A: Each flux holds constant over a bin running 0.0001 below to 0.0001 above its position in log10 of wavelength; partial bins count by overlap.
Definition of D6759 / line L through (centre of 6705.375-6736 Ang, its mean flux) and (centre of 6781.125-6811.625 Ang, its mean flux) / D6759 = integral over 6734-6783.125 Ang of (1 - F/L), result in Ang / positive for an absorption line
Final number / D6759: 2.7 Ang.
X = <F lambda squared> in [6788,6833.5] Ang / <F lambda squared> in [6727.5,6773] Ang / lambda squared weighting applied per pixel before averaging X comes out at 1.07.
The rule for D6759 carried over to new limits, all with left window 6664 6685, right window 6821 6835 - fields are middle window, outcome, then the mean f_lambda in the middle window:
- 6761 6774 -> 0.7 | 2.33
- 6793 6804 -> -0.8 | 2.64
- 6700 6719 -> -1.2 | 2.62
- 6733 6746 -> 0.2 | 2.43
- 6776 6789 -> 0.1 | 2.45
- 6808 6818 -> -0.5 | 2.59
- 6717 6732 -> -0.7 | 2.58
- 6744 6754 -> 0.5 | 2.34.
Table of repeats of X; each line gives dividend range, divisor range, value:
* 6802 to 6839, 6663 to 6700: 1.06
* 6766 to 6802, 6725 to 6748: 1.03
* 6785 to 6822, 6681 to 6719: 1.04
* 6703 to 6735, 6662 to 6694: 1.07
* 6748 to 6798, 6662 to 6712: 1.00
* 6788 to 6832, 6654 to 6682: 1.09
